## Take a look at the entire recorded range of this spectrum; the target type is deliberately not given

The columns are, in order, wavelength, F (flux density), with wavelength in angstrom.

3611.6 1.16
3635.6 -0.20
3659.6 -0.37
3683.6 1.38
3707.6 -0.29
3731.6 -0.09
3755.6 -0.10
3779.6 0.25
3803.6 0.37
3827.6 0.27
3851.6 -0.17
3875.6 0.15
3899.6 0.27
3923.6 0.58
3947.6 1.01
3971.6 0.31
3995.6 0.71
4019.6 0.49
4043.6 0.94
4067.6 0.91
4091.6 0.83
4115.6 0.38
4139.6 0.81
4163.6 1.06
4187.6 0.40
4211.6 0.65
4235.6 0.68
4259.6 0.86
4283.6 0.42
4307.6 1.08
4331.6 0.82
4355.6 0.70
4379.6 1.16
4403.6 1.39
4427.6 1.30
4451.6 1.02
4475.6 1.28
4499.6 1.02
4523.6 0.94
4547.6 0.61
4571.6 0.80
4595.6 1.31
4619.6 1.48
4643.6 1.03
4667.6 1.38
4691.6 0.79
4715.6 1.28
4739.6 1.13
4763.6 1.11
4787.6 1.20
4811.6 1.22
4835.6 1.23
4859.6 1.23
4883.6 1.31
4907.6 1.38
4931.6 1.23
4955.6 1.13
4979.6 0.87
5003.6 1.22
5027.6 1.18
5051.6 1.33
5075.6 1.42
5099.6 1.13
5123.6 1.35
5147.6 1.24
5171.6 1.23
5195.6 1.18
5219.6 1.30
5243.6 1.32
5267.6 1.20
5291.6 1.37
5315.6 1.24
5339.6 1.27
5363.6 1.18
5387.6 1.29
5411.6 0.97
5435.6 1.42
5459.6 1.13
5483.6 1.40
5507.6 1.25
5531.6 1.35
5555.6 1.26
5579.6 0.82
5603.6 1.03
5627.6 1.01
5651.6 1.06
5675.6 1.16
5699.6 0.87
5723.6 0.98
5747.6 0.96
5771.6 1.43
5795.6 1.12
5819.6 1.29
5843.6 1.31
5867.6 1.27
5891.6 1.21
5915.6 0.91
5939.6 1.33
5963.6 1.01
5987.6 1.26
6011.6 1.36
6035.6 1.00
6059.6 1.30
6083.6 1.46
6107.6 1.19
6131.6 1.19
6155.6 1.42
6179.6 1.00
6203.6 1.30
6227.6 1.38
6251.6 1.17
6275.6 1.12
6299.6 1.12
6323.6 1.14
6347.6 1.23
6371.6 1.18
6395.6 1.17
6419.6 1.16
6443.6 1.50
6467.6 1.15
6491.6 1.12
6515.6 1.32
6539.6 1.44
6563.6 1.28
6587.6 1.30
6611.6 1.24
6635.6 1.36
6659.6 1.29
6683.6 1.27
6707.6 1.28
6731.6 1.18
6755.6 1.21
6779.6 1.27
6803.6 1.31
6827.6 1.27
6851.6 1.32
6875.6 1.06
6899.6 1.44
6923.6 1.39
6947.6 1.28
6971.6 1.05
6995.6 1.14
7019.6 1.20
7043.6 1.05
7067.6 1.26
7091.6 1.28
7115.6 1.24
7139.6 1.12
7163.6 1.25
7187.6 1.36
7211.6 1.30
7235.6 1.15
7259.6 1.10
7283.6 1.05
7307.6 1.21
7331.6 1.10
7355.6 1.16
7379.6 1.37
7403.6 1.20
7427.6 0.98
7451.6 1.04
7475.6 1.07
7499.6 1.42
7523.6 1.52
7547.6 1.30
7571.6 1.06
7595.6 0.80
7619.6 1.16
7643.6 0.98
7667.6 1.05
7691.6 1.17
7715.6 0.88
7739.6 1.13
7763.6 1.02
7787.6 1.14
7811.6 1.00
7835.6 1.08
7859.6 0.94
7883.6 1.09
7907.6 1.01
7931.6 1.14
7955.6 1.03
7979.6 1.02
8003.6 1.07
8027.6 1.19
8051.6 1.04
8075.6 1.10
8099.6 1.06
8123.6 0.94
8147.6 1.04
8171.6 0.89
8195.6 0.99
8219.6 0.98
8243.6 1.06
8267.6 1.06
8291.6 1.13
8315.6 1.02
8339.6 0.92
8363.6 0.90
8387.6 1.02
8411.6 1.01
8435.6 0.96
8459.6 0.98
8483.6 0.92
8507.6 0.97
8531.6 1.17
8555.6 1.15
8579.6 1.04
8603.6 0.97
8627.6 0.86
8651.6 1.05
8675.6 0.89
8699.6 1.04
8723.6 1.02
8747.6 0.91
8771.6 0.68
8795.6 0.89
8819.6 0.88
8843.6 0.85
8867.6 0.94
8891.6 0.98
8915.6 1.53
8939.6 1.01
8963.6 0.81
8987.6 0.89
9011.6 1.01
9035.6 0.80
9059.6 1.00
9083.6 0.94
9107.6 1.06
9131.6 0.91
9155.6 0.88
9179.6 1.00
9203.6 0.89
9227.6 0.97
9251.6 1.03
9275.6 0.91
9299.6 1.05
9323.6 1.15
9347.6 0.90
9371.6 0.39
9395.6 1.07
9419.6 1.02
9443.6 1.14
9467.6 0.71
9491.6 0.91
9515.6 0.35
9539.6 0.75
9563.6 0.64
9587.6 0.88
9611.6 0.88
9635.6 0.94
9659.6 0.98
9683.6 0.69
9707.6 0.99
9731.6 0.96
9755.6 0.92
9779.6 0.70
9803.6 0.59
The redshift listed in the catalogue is 0.14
